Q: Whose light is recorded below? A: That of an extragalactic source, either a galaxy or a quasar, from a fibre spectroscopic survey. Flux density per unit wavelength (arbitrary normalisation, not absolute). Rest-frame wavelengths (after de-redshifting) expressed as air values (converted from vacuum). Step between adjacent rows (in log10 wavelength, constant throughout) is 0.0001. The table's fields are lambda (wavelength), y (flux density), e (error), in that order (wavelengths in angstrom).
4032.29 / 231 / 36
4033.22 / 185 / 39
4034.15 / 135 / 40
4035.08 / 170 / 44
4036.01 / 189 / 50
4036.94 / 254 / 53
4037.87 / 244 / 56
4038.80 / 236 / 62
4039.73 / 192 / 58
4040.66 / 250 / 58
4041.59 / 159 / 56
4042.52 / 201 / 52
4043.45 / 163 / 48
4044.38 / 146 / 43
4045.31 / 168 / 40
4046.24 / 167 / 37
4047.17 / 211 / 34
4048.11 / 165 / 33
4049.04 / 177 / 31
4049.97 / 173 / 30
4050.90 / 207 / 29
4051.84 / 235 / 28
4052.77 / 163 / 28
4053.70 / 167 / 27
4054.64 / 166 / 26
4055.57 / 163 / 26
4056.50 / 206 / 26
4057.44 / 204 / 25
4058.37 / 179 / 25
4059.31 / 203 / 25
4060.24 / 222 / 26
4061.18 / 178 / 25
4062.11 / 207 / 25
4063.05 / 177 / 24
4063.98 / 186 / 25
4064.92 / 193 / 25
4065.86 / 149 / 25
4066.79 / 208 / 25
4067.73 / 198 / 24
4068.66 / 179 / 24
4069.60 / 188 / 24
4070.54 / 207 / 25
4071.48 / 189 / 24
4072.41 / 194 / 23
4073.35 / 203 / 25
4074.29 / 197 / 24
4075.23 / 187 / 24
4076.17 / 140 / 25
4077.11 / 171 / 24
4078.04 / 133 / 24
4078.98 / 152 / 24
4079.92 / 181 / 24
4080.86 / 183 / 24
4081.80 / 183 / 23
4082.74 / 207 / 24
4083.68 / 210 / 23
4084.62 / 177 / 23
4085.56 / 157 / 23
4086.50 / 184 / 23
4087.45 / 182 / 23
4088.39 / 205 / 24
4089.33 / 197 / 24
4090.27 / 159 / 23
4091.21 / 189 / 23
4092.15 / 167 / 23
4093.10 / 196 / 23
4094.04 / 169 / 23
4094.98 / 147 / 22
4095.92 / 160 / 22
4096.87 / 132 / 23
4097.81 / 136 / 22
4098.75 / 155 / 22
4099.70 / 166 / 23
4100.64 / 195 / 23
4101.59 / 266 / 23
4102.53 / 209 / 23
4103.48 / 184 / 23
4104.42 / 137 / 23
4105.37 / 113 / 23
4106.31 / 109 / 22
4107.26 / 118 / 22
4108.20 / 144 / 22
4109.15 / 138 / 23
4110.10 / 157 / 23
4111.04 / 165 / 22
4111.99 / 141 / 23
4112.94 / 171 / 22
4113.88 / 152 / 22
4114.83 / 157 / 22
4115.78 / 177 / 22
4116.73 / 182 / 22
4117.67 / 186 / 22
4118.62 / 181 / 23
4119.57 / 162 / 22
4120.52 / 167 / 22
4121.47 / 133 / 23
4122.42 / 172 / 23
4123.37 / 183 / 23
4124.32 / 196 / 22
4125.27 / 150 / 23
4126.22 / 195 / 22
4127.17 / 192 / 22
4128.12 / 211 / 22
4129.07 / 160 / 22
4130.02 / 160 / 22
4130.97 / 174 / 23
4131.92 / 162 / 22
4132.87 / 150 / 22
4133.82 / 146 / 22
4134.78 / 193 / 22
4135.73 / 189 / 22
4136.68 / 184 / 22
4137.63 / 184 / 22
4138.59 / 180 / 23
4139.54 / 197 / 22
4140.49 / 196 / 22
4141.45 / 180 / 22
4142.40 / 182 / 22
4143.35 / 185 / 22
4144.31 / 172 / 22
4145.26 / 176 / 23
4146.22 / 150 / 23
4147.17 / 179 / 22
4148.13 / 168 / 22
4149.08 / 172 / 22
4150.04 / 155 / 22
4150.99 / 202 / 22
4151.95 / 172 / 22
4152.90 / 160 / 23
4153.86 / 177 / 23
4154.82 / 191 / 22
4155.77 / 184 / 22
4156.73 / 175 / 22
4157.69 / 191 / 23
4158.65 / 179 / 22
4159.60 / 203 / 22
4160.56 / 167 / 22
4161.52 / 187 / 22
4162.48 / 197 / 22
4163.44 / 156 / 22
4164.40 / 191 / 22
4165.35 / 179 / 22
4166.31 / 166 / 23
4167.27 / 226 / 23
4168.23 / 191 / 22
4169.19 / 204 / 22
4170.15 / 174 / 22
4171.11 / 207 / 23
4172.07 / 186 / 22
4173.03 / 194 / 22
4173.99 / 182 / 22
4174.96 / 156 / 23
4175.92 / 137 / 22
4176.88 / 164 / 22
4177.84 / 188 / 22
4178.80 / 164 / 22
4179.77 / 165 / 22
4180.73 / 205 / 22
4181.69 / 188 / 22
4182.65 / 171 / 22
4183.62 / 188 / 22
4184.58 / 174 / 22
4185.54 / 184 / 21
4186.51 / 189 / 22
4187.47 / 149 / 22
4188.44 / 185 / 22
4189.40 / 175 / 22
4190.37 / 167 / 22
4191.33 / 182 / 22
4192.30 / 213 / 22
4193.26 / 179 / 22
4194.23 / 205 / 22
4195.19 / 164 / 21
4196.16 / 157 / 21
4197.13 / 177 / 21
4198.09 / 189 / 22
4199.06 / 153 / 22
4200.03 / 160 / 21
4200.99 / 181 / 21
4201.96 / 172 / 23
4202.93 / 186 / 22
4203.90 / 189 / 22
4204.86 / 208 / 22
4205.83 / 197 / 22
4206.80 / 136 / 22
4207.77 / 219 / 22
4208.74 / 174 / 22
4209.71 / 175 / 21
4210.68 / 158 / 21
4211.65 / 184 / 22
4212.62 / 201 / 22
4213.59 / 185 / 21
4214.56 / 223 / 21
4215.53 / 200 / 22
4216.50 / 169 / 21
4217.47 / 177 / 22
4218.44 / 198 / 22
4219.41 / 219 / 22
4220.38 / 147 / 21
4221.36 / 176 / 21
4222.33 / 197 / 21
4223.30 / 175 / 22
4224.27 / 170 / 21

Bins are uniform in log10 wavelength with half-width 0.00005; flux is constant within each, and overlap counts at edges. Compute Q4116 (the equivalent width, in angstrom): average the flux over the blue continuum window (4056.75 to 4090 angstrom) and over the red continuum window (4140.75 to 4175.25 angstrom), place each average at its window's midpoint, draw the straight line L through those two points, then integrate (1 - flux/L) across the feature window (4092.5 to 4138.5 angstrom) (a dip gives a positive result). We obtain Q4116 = 4.2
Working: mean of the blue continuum 186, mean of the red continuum 181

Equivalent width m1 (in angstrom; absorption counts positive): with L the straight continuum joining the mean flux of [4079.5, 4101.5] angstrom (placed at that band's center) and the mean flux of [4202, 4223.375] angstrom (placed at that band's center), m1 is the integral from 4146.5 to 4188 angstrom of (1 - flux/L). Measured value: 0.65 angstrom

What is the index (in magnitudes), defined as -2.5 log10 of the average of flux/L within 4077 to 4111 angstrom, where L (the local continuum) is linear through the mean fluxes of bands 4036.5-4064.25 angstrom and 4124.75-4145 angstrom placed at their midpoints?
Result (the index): 0.10 mag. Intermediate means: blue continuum 192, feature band 168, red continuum 178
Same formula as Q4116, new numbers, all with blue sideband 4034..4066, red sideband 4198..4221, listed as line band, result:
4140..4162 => 0.8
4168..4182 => 0.3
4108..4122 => 1.9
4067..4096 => 1.2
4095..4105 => 0.8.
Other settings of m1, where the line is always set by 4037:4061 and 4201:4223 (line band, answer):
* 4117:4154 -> 2.6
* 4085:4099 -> 1.5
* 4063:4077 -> 0.3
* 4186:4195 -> 0.2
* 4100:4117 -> 2.5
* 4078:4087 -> 0.5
